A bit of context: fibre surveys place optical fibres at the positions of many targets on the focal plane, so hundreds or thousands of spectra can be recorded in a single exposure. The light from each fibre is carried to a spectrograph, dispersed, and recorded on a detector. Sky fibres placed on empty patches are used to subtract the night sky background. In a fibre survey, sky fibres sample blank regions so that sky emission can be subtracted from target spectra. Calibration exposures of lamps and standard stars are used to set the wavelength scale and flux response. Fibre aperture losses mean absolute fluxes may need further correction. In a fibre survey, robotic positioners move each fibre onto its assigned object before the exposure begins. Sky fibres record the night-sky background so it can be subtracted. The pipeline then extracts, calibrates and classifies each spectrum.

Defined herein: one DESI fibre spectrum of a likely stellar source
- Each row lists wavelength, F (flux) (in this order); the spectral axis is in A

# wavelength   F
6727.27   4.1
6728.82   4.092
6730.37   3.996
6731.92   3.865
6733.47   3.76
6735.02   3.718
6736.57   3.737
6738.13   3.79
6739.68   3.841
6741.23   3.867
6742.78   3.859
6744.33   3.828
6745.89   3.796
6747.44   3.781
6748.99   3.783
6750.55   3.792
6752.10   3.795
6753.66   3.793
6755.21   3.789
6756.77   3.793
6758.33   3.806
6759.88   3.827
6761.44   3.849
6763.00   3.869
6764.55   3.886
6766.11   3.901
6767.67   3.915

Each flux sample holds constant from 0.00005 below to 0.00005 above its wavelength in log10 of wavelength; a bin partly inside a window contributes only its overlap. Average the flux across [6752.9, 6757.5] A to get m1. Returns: 3.79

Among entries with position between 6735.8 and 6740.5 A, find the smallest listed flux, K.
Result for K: 3.737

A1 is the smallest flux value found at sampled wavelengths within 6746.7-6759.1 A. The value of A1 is 3.781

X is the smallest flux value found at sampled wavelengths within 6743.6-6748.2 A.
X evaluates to 3.781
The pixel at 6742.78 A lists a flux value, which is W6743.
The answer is 3.859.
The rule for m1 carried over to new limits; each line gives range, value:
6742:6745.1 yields 3.85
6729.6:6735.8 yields 3.84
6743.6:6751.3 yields 3.79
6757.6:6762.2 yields 3.83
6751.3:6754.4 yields 3.79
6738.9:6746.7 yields 3.84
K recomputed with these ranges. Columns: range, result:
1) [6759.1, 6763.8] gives 3.827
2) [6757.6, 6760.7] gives 3.806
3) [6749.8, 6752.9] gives 3.792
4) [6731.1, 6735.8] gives 3.718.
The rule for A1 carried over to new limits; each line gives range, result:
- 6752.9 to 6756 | 3.789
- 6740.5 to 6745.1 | 3.828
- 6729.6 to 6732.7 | 3.865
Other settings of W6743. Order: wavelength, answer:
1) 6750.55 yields 3.792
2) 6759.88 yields 3.827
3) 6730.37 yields 3.996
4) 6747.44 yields 3.781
